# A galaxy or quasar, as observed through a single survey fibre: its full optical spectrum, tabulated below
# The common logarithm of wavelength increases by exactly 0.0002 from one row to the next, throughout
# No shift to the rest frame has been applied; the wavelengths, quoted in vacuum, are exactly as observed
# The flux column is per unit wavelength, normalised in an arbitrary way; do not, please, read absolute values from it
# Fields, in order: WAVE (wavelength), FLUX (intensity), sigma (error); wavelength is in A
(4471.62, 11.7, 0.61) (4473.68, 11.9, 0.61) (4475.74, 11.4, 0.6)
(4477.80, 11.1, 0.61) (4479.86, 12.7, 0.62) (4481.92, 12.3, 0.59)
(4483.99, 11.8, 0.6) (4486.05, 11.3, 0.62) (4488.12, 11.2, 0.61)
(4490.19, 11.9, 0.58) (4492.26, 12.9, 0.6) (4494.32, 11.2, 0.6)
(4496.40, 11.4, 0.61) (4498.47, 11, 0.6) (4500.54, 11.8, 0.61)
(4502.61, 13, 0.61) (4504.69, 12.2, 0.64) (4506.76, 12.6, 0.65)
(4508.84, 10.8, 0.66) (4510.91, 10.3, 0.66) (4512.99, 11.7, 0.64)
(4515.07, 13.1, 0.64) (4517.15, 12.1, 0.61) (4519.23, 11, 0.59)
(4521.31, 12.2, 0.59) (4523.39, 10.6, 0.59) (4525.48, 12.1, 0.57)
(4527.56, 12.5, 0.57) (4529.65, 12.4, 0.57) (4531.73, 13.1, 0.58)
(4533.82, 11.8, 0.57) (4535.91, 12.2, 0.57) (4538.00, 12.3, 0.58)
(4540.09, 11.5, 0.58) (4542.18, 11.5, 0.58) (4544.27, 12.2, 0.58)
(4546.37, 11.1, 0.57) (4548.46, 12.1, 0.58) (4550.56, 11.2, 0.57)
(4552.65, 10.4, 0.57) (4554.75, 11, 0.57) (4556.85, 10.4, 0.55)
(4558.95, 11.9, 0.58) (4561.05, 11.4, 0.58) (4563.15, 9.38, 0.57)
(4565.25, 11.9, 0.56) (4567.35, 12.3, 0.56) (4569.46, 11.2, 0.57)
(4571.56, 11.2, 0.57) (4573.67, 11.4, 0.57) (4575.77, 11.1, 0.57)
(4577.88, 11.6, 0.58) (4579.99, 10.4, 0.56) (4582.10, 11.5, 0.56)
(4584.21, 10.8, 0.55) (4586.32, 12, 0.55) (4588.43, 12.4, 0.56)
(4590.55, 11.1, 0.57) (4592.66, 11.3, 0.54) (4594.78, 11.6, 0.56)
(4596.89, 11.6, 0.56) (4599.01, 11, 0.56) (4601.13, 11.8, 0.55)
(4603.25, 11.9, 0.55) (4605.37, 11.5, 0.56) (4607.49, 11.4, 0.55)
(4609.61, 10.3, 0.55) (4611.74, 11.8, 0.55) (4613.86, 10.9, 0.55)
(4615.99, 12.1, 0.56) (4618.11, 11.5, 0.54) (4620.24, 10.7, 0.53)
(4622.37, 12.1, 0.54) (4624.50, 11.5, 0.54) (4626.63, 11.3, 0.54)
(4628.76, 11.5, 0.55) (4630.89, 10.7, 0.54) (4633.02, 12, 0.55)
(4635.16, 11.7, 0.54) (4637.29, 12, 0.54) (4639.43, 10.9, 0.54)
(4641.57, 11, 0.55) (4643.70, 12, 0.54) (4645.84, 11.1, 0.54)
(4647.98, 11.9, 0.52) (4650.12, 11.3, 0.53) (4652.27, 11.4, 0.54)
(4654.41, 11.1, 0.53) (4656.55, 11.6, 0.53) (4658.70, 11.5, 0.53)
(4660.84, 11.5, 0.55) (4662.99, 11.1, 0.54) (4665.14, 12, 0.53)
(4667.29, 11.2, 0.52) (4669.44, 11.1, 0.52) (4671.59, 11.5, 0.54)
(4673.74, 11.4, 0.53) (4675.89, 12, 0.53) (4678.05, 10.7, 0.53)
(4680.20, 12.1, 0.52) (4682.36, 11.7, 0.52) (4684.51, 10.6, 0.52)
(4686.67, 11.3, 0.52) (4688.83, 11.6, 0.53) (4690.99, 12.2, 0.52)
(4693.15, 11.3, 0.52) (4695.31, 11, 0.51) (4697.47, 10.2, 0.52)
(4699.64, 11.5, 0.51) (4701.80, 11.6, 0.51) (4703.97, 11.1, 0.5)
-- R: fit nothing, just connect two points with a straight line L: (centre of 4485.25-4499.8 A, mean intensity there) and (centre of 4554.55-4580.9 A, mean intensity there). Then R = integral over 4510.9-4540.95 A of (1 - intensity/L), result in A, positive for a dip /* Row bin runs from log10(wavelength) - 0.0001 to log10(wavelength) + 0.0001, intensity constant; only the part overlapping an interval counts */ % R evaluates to -1.6 A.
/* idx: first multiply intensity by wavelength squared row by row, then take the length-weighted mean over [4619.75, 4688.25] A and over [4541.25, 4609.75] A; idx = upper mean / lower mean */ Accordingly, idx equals 1.04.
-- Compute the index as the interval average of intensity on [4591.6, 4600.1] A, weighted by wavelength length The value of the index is 11.4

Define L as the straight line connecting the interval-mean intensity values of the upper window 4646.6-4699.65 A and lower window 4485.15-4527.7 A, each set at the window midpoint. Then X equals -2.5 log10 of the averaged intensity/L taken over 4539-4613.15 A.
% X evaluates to 0.02 mag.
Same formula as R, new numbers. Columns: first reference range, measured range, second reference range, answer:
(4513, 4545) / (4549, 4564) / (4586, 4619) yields 1.2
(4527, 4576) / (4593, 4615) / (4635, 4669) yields 0.2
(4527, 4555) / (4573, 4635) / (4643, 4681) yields 1.2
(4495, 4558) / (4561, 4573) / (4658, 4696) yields 0.4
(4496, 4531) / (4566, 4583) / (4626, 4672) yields 0.4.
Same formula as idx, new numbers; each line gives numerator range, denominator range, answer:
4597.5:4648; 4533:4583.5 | 1.03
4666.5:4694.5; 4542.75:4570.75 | 1.07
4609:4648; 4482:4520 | 1.03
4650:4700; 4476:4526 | 1.04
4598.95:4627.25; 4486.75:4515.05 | 1.02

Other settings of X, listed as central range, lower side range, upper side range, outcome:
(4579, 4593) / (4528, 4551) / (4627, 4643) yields 0.03 mag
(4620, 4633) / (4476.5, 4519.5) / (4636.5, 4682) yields 0.01 mag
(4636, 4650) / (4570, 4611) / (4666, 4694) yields -0.01 mag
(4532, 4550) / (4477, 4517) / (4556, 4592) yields -0.03 mag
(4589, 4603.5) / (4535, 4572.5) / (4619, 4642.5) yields -0.01 mag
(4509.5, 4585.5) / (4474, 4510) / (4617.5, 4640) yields 0.01 mag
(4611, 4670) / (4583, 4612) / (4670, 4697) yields 0.00 mag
